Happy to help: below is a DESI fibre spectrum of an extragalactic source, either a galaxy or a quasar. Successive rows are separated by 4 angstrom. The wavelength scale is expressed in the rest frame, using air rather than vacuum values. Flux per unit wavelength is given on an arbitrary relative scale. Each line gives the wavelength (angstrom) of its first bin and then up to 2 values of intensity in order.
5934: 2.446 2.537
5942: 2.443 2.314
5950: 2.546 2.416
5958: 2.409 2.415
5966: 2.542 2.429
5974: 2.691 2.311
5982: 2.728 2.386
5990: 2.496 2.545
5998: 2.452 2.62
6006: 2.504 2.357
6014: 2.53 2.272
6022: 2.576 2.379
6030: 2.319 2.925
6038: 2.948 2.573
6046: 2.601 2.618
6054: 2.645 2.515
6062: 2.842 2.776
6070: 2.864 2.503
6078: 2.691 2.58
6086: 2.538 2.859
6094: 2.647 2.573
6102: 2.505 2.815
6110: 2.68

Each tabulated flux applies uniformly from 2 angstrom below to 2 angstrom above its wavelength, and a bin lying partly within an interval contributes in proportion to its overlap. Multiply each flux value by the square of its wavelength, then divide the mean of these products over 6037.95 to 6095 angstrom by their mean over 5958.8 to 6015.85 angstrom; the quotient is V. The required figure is 1.1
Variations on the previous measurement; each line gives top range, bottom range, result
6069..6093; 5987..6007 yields 1.09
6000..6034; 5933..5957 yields 1.03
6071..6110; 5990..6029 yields 1.10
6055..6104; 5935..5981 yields 1.12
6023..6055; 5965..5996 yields 1.06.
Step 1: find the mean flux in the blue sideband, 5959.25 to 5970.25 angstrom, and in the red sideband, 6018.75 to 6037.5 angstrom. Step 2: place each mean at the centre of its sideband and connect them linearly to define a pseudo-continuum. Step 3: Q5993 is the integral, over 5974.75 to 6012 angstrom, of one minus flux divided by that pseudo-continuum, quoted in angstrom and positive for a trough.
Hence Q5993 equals 0.2 angstrom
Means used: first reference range 2.46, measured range 2.5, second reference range 2.56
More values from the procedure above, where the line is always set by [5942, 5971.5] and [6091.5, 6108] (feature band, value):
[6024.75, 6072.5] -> -1.9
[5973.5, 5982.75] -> -0.3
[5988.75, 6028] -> 0.6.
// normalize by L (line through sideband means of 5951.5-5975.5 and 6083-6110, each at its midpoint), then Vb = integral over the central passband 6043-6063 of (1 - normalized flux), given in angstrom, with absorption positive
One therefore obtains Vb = -0.3 angstrom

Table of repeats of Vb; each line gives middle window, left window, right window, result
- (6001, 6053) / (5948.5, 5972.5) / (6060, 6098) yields 0.7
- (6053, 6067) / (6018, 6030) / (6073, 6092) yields -0.8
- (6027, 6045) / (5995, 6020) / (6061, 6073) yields -0.3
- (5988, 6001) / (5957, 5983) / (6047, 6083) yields 0.2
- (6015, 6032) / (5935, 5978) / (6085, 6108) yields 1.1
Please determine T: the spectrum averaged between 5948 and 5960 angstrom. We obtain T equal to 2.46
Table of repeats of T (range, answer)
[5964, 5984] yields 2.54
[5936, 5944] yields 2.49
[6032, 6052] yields 2.73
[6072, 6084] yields 2.59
